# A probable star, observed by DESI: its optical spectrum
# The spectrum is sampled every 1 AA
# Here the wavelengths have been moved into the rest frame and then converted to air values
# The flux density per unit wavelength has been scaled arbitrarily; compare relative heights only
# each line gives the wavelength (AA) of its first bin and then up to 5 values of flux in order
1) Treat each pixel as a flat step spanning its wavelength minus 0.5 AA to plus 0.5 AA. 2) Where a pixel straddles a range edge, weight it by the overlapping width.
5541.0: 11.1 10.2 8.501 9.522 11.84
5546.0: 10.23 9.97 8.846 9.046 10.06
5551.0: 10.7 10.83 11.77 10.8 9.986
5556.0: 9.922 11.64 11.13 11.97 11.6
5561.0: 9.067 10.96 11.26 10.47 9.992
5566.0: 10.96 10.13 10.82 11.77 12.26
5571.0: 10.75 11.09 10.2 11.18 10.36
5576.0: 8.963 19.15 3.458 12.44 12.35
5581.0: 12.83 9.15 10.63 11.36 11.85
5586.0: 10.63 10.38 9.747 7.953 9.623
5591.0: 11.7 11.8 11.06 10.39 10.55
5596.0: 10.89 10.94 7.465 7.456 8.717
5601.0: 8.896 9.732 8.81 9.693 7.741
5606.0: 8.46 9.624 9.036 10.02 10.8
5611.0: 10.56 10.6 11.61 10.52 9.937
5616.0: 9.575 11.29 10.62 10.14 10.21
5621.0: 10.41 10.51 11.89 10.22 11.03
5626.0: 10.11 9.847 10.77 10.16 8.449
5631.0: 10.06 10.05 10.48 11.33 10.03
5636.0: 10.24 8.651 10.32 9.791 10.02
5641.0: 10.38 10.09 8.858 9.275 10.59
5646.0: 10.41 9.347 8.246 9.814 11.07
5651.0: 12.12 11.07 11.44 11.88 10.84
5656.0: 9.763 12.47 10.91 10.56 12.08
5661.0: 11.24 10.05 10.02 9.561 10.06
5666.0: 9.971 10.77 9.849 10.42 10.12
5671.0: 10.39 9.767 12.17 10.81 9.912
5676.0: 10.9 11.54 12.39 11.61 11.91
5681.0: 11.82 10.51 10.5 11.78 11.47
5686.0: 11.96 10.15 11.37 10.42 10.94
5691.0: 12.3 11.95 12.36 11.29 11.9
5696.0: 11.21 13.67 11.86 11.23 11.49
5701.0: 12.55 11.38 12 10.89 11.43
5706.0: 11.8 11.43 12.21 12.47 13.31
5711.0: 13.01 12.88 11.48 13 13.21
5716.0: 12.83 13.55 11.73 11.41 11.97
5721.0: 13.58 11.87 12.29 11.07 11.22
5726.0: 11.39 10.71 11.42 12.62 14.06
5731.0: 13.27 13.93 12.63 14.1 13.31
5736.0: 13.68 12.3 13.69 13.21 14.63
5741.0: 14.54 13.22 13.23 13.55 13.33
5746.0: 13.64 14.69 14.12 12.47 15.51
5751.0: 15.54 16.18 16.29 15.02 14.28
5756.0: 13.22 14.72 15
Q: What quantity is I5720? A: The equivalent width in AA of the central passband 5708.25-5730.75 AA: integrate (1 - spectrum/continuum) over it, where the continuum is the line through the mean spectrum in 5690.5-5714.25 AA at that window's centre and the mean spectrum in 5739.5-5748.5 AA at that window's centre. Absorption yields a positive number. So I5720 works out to 0.8 AA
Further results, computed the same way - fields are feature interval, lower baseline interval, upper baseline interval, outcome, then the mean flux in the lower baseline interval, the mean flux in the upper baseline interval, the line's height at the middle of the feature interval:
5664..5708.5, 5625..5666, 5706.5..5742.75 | 1.1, 10.3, 12.7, 11.5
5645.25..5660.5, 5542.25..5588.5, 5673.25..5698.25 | 0.6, 10.7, 11.5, 11.3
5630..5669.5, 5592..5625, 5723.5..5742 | 2.2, 9.99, 12.9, 11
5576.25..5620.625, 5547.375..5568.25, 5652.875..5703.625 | 2.2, 10.6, 11.2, 10.8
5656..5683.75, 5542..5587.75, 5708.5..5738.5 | 2.7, 10.7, 12.6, 12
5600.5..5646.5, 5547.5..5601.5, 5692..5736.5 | 4.6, 10.6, 12.3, 11.2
